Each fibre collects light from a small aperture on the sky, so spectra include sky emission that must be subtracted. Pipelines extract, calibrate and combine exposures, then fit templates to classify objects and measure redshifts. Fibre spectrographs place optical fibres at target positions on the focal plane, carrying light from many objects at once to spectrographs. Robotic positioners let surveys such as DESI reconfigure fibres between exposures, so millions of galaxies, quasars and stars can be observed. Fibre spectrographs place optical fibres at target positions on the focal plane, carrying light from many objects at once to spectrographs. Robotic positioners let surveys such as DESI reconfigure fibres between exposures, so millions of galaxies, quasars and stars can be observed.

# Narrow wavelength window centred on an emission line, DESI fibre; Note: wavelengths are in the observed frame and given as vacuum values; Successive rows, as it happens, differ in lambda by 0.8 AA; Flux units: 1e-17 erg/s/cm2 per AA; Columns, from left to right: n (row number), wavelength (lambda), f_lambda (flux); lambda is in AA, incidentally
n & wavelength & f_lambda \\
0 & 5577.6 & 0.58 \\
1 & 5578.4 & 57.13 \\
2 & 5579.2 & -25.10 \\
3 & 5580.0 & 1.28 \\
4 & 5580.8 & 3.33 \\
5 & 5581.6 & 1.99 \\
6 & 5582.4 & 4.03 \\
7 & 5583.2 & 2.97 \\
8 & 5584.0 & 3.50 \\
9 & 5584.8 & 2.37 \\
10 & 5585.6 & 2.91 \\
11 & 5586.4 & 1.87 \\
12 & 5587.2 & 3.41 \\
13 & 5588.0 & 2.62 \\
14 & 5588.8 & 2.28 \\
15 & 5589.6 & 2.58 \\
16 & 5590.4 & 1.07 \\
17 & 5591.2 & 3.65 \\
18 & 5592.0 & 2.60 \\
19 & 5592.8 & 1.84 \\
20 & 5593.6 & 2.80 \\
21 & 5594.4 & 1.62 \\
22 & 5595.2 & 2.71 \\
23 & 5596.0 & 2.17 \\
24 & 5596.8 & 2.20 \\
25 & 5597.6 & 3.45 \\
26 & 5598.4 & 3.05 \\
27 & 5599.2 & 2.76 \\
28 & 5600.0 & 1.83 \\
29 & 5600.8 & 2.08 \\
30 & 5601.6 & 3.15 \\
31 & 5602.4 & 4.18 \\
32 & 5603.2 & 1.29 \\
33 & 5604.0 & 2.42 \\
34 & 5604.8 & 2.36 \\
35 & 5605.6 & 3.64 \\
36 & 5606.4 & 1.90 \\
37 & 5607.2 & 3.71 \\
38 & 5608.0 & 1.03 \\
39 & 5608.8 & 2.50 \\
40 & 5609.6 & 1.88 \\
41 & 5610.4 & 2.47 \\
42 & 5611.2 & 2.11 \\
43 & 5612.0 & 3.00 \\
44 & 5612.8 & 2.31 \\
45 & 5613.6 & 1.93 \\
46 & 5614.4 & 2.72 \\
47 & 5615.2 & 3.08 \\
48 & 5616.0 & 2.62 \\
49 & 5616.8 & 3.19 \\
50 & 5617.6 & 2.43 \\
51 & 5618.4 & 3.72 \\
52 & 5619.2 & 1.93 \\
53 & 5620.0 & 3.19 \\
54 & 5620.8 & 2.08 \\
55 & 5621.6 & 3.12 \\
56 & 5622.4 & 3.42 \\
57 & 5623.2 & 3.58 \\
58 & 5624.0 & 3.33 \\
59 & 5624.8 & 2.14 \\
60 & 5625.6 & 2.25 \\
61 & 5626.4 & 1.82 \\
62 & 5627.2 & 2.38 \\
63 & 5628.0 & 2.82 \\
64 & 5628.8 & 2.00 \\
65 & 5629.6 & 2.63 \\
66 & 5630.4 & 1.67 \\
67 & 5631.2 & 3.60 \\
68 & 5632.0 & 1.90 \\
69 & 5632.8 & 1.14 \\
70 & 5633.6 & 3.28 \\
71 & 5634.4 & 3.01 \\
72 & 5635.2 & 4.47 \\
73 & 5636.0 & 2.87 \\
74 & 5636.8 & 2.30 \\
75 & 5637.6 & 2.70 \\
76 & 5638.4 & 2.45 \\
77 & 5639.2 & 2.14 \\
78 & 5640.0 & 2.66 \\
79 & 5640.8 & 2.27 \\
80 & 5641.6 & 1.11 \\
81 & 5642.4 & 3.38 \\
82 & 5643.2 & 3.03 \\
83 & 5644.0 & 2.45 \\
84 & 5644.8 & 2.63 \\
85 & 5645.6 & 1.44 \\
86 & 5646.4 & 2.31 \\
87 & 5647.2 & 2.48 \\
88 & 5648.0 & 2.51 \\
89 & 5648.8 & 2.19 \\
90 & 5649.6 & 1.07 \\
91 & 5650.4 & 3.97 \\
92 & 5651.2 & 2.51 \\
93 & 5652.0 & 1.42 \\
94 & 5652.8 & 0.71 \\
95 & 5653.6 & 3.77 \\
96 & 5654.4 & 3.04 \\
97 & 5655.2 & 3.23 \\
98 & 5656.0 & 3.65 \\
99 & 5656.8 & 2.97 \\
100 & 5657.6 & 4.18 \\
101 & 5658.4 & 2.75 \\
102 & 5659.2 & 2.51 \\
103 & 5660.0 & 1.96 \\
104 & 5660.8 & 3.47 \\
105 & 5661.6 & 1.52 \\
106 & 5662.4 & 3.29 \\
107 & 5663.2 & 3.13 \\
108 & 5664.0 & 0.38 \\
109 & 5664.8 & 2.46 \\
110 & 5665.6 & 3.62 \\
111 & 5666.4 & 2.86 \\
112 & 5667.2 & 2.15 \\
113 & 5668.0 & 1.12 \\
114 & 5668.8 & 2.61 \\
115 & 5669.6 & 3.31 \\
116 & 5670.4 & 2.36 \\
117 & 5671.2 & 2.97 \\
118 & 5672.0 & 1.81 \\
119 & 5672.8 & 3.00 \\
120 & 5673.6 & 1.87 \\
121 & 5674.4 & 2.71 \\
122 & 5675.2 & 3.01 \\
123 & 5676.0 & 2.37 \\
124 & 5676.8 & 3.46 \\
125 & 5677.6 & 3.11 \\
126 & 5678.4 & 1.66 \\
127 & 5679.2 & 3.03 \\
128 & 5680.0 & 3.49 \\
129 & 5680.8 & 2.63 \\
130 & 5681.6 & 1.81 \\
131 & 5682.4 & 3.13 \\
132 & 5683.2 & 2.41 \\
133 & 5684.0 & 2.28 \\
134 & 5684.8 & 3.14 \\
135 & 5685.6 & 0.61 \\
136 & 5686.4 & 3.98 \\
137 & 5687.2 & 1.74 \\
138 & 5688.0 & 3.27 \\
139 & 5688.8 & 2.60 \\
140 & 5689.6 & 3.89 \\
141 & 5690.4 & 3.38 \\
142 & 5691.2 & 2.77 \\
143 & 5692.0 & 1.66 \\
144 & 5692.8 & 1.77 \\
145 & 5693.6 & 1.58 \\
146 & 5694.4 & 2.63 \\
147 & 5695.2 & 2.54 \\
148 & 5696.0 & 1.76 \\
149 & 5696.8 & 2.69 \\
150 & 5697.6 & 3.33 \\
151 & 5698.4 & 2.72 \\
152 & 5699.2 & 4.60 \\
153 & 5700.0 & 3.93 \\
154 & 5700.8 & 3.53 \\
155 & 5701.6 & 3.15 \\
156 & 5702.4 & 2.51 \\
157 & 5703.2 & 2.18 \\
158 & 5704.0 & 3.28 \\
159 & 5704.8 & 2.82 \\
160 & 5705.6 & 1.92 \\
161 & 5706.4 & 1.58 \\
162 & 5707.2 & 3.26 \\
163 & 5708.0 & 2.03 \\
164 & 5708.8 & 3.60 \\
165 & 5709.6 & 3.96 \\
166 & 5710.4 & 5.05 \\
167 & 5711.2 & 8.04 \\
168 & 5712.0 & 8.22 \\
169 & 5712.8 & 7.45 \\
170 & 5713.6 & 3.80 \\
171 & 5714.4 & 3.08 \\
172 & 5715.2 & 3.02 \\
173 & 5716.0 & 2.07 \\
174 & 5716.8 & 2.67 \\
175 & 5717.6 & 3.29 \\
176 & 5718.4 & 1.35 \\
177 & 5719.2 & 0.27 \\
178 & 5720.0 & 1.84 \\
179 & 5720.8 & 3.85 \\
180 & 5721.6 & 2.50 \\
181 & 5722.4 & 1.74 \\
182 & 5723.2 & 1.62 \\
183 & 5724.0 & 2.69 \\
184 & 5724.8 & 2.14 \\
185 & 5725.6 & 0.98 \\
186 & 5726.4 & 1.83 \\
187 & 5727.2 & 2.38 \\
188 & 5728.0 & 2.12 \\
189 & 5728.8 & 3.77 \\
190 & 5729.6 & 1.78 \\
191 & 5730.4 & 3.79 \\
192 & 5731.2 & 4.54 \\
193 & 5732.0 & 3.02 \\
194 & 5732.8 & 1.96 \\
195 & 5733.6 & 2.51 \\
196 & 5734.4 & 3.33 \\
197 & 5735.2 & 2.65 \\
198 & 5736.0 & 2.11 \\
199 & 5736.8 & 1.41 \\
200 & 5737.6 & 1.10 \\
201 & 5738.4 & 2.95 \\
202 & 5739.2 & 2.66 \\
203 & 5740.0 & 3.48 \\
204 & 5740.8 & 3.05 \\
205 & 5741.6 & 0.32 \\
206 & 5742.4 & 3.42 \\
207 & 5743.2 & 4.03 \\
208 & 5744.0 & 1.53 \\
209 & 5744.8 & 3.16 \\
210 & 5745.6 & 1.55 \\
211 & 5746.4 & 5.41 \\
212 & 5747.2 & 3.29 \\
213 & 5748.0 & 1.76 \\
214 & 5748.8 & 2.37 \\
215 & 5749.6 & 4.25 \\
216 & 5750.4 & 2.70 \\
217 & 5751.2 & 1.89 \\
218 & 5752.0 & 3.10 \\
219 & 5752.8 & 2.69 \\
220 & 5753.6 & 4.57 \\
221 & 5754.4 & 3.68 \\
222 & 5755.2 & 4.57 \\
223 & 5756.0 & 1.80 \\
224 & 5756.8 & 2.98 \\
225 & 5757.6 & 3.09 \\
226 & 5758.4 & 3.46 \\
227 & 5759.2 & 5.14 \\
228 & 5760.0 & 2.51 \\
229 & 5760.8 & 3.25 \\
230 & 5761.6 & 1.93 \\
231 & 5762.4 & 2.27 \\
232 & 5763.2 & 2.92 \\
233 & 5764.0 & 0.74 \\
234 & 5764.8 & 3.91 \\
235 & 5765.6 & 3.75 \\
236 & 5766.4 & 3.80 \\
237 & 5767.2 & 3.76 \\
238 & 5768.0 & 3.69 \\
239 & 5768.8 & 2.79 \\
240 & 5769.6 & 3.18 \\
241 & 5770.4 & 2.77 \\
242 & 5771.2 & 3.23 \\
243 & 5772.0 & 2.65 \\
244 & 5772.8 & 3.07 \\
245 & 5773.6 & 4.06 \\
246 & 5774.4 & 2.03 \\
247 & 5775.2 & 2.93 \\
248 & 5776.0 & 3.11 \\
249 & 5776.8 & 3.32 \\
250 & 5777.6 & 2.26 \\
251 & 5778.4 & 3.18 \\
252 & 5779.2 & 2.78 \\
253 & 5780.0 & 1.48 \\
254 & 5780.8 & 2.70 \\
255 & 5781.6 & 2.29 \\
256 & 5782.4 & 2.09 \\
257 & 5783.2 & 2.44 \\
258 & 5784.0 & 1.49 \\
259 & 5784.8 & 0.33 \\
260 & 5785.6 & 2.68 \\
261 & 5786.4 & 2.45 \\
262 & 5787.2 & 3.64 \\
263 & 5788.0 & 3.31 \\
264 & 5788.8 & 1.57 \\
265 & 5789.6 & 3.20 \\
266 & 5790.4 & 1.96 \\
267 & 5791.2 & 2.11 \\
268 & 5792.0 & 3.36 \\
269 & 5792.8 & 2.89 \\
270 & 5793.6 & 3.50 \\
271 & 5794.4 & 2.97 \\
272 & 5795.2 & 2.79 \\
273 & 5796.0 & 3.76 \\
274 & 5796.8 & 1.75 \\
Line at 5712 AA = H-beta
